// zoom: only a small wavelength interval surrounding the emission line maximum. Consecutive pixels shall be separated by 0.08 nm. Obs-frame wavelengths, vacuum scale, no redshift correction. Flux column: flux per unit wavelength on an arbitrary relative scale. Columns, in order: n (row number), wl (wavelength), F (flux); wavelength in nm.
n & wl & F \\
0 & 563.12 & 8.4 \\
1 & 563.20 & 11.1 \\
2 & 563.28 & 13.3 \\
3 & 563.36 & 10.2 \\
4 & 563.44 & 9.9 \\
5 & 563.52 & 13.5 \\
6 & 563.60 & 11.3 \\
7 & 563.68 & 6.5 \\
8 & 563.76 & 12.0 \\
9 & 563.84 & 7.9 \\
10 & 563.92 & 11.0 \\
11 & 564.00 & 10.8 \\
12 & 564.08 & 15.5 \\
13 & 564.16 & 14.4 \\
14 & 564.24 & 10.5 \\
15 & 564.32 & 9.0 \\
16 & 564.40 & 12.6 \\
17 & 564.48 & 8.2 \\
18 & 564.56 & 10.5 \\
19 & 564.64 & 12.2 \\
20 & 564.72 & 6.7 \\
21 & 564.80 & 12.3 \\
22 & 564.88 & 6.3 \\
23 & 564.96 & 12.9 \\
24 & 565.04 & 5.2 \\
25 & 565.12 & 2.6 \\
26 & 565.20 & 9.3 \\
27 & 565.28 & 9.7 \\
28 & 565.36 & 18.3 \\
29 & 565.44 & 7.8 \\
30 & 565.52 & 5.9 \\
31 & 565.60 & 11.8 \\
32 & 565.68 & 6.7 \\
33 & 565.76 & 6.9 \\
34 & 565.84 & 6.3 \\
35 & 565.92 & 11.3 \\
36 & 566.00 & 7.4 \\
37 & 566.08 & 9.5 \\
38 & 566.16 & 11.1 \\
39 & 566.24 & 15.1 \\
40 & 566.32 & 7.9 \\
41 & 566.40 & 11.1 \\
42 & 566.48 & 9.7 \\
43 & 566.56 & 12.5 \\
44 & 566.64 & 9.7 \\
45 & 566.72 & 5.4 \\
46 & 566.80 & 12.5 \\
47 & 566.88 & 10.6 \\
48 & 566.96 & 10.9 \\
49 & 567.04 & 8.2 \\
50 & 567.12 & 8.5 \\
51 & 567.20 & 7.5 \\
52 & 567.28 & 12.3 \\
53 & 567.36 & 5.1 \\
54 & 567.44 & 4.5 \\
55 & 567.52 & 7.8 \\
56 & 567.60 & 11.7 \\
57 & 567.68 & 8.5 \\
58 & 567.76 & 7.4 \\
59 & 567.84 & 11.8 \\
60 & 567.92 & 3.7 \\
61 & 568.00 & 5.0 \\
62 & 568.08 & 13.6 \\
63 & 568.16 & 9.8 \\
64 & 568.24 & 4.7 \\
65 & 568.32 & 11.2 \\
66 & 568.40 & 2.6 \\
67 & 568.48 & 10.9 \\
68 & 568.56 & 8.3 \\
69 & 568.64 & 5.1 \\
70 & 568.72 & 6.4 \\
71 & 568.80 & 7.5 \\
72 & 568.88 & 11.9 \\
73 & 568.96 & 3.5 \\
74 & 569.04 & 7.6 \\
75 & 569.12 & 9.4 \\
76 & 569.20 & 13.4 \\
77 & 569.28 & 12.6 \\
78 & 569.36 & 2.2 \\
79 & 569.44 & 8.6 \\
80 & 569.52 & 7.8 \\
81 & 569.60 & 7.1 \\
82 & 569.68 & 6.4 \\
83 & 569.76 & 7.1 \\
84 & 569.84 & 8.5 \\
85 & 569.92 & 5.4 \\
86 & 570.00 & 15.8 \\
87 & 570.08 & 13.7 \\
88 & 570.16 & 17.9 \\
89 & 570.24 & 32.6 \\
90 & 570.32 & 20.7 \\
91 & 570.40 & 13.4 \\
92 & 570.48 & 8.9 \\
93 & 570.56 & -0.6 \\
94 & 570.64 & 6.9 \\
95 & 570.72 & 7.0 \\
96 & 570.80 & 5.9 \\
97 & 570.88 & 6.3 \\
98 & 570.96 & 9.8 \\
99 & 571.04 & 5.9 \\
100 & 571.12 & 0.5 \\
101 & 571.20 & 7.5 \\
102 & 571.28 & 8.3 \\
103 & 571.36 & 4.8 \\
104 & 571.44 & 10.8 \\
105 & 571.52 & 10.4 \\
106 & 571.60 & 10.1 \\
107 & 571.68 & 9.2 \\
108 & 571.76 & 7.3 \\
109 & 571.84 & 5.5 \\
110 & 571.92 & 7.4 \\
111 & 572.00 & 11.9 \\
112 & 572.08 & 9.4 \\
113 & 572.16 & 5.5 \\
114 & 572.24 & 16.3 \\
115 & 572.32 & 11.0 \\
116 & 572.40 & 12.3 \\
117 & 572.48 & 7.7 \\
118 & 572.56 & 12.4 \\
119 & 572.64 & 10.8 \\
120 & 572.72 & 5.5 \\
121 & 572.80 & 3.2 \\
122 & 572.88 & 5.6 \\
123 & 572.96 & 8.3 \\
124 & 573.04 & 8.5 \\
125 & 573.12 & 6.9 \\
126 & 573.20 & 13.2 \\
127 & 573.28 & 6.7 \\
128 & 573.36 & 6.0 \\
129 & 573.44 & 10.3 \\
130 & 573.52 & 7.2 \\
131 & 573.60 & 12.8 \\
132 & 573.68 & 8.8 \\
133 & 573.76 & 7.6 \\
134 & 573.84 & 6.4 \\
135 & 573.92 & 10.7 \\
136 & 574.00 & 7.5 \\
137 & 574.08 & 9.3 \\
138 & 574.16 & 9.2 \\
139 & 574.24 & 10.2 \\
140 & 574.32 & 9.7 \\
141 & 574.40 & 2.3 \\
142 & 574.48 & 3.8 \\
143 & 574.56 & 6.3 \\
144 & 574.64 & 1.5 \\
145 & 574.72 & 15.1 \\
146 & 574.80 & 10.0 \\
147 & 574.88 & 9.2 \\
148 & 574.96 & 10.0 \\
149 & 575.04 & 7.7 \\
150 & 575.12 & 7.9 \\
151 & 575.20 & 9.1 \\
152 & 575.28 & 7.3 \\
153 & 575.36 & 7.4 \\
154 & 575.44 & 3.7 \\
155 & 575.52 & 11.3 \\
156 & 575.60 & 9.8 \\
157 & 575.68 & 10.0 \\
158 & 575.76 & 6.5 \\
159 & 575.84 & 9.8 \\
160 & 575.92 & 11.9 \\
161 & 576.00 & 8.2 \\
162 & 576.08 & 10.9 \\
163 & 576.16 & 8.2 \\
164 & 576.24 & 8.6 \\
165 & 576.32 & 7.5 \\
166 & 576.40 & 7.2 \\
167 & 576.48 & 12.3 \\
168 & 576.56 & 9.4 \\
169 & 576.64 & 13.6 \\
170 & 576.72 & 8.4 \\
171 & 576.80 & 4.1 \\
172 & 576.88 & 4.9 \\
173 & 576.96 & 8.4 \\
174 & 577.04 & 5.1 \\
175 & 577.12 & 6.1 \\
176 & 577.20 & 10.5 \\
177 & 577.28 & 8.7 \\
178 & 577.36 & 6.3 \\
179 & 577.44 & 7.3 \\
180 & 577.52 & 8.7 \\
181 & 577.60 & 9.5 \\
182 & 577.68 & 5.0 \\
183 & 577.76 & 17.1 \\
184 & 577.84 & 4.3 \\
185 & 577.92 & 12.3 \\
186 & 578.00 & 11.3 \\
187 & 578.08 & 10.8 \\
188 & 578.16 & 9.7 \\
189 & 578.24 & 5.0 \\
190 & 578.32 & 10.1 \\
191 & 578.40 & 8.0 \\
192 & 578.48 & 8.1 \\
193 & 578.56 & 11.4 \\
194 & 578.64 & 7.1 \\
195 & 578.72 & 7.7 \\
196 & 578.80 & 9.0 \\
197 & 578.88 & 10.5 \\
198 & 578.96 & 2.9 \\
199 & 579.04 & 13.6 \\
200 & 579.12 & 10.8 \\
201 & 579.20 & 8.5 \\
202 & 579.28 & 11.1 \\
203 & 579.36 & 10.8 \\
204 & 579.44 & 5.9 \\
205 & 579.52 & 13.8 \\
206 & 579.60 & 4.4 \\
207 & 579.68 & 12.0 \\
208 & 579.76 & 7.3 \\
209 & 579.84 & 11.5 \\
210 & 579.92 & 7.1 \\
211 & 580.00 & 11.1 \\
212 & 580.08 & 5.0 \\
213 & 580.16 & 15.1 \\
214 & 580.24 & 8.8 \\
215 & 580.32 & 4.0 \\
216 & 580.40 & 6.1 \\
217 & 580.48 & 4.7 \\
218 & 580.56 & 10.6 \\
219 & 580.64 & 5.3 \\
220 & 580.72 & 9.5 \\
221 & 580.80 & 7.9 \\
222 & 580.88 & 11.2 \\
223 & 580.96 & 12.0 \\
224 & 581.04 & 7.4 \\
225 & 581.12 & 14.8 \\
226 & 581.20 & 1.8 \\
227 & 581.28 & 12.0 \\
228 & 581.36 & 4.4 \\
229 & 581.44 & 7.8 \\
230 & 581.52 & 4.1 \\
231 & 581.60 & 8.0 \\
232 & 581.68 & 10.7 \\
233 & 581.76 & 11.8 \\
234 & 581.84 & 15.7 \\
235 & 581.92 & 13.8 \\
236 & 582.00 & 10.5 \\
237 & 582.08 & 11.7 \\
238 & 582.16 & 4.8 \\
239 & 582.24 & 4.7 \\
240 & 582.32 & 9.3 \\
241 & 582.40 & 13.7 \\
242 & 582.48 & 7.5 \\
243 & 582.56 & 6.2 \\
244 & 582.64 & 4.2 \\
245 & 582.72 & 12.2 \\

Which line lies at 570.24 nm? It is H-beta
